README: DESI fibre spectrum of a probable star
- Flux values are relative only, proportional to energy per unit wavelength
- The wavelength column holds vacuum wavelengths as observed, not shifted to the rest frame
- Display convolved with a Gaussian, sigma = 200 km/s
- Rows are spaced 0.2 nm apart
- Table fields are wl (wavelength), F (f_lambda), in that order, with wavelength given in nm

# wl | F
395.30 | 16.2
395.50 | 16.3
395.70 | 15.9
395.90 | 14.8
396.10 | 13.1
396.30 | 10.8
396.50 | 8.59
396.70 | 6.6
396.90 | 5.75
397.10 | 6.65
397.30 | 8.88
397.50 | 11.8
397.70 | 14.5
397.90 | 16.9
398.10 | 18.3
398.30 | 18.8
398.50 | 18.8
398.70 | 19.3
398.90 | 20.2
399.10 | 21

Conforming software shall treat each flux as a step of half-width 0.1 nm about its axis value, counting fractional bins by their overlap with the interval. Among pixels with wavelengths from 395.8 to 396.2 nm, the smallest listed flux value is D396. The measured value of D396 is 13.1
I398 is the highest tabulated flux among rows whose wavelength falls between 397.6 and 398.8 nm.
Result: 19.3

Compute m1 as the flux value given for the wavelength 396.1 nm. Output 13.1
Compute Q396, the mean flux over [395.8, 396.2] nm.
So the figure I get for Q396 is 13.9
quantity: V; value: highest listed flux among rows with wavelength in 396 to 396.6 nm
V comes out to 13.1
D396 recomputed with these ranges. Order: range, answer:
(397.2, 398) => 8.88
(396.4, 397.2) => 5.75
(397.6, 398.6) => 14.5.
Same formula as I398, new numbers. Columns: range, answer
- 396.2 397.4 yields 10.8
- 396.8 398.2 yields 18.3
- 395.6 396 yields 15.9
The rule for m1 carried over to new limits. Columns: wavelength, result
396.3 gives 10.8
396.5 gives 8.59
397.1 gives 6.65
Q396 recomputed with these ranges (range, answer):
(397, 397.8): 10.5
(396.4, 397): 6.98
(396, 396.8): 9.77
